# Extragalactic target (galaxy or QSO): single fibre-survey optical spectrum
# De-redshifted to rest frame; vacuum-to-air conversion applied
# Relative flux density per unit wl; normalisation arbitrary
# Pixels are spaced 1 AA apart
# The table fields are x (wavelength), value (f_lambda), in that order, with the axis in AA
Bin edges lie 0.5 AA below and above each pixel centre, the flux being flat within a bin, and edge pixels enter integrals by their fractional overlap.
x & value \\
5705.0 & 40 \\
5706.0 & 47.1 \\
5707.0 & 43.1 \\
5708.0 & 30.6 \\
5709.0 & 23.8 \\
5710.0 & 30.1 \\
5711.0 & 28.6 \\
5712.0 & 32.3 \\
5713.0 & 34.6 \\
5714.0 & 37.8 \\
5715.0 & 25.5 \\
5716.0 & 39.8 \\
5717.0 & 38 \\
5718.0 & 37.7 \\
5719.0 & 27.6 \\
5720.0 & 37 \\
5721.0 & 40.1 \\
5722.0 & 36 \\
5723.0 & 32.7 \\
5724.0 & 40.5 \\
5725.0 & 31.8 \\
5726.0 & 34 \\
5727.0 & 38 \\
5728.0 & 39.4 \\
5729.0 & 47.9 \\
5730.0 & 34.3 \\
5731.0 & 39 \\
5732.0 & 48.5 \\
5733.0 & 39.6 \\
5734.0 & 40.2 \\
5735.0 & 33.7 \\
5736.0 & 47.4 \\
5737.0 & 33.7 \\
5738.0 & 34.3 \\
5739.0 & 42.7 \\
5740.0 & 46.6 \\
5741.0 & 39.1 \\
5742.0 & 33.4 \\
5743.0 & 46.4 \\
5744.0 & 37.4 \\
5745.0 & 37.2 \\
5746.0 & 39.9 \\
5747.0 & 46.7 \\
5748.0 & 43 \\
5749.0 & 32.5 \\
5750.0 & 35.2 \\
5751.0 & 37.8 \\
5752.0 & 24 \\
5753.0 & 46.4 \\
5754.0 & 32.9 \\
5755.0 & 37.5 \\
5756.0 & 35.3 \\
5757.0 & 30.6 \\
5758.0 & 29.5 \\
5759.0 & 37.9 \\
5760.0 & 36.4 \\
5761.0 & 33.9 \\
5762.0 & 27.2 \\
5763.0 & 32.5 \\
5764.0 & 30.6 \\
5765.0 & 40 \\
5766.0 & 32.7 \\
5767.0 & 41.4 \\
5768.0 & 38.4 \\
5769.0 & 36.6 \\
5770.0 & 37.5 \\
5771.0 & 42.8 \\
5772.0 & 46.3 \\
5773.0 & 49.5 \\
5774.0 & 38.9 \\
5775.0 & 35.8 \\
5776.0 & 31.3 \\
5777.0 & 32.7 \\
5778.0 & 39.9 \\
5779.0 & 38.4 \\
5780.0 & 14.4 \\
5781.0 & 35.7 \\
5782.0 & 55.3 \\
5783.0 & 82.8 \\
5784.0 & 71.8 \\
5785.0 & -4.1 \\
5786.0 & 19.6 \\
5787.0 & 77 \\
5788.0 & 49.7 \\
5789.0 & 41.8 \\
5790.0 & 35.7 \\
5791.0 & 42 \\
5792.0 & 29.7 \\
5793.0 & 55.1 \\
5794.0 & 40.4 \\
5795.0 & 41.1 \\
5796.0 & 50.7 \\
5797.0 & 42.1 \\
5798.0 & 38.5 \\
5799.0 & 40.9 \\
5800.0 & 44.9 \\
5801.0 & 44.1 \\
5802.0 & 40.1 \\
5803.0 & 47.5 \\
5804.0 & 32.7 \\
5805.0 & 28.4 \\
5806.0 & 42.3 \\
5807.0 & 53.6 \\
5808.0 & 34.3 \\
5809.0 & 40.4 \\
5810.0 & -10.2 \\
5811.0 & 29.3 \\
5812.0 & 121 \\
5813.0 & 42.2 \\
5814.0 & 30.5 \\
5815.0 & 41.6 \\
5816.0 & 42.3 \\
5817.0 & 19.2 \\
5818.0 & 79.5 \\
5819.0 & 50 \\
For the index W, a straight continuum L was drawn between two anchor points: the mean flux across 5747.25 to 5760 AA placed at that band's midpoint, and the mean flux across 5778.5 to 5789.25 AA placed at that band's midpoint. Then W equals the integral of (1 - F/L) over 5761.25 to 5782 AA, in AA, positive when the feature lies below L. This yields 1.99 AA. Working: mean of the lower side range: 35.5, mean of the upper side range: 43.9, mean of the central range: 36.6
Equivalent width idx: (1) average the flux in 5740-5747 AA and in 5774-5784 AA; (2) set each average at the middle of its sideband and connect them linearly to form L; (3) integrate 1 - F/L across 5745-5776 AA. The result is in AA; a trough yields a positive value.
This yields 3.1 AA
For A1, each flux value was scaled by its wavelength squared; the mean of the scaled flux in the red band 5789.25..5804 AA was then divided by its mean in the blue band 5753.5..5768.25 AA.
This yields 1.2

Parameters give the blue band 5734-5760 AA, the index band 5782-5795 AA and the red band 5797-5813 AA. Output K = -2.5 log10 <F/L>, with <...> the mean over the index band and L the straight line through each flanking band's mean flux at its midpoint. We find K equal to -0.12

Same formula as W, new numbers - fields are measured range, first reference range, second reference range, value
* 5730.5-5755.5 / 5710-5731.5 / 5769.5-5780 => -1.6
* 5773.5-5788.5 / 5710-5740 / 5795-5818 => -0.4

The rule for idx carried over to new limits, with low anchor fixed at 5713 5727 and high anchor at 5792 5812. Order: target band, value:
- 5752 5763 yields 1.04 AA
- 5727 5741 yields -1.62 AA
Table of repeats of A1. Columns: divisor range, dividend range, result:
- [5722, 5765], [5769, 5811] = 1.09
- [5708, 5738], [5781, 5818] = 1.22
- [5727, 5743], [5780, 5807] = 1.09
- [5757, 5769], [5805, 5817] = 1.21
